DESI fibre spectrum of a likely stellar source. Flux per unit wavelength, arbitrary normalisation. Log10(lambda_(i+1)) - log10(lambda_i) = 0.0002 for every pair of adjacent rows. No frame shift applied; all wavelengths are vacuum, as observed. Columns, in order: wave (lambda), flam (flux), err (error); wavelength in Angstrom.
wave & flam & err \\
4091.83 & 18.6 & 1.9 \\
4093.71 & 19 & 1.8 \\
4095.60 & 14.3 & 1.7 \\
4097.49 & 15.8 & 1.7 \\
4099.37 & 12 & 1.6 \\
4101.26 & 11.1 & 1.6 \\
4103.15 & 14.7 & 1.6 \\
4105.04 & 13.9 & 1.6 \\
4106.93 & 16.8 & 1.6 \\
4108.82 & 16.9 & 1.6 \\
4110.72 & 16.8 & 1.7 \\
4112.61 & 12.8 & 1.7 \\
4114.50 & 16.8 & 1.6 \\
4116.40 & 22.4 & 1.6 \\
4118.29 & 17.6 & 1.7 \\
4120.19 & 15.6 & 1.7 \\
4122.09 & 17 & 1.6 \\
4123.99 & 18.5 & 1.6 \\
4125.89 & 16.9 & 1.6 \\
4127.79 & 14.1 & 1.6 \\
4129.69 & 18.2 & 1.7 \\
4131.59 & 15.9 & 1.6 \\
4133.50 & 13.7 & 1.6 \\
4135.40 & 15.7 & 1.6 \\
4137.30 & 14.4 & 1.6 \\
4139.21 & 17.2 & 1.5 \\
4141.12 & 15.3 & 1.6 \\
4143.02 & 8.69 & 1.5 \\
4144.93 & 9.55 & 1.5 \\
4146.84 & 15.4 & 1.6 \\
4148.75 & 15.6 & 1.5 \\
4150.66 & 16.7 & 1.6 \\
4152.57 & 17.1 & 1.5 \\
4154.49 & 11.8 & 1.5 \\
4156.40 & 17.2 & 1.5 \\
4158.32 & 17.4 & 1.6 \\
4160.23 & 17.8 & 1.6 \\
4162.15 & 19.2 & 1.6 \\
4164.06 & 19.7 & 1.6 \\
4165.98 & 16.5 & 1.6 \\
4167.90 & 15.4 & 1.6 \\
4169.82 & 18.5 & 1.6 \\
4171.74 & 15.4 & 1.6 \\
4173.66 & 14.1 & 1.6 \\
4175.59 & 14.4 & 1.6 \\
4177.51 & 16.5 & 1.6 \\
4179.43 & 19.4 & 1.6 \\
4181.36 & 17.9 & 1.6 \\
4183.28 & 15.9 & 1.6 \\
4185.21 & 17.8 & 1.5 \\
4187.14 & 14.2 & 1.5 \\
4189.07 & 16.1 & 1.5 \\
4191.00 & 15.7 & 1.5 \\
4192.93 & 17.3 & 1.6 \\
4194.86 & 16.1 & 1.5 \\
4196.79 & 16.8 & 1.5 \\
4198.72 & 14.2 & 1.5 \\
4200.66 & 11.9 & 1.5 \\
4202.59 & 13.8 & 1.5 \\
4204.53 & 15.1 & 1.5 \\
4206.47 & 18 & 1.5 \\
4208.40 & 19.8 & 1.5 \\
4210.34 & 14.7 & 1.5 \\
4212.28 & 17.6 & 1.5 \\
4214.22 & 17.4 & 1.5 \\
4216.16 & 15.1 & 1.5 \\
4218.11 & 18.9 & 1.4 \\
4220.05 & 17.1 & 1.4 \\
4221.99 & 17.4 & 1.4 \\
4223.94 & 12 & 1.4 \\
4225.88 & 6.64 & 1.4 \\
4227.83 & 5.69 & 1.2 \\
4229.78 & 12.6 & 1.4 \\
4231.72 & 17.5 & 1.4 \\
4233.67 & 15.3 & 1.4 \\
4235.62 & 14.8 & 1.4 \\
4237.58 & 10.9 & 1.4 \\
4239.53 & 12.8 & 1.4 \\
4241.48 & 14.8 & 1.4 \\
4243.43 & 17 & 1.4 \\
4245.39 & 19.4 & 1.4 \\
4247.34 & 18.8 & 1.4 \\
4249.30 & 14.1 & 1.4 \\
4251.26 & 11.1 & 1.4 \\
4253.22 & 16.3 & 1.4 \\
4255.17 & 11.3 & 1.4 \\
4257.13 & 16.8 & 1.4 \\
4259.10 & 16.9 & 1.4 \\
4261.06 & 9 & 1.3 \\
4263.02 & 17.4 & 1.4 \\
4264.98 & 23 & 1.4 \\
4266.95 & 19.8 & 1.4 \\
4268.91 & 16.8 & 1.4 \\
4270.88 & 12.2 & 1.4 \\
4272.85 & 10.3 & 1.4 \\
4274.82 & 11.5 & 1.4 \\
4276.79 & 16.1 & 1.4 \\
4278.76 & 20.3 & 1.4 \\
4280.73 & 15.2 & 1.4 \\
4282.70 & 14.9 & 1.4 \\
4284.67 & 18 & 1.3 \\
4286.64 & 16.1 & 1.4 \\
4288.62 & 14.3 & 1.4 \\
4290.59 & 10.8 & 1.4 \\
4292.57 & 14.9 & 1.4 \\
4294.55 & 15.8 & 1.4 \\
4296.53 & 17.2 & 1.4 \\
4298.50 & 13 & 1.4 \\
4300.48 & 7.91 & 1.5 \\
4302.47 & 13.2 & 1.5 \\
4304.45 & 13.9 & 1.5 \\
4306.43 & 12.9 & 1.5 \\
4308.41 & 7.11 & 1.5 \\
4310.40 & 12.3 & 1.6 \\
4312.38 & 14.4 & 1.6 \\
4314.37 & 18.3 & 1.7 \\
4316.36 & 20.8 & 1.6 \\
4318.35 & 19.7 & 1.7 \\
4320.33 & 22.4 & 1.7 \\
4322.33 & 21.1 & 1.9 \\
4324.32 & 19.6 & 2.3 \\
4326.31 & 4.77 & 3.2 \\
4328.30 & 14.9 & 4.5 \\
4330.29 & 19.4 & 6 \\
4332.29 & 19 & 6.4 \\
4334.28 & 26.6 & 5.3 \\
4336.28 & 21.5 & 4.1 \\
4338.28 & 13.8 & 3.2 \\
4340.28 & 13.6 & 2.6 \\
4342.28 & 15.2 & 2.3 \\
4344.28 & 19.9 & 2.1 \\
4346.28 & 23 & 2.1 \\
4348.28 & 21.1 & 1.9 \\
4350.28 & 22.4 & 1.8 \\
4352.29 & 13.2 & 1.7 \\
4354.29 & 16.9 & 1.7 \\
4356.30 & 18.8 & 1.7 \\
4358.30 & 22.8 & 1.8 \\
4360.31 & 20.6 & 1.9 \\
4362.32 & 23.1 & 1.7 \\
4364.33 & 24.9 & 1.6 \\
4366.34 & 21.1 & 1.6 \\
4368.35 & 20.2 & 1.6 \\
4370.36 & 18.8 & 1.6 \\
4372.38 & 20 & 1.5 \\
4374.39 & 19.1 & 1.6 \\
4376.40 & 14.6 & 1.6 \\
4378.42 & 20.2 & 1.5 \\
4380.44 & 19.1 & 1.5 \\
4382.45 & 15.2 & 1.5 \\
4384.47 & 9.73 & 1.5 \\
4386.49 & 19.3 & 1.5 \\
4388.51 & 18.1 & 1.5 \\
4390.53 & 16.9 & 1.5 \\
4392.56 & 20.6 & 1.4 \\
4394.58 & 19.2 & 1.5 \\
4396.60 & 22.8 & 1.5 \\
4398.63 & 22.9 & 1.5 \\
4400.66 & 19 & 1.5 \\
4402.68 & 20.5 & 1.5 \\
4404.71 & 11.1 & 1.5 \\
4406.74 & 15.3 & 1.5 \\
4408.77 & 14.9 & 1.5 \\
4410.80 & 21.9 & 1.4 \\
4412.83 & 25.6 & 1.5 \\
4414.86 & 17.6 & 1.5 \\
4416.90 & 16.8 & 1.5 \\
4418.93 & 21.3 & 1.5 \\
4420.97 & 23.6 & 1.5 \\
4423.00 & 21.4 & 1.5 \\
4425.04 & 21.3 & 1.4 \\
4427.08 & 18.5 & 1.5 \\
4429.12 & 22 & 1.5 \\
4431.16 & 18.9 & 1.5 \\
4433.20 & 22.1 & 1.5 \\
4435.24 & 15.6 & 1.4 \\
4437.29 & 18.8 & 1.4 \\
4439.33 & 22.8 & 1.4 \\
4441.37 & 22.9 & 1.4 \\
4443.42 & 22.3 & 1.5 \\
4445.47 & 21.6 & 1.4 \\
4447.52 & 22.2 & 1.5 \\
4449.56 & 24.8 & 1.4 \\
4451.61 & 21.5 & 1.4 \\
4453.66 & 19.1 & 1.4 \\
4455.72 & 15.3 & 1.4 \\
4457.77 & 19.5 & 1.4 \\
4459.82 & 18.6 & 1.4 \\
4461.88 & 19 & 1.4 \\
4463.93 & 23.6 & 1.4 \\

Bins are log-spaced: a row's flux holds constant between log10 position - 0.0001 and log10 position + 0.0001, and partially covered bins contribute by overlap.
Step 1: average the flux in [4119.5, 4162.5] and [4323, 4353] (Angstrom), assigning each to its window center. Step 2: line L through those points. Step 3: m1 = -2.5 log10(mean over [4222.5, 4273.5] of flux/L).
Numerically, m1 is 0.17 mag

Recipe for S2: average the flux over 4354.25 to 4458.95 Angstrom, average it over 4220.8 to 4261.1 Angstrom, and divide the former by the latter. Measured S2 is 1.41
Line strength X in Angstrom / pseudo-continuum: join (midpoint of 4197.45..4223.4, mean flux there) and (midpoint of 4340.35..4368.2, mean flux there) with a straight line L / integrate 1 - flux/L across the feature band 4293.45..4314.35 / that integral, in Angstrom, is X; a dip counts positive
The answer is 6.3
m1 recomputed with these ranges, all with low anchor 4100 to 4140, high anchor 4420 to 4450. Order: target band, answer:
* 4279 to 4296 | 0.22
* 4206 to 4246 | 0.19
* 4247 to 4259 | 0.23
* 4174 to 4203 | 0.08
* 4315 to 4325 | -0.07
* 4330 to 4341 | 0.03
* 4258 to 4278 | 0.20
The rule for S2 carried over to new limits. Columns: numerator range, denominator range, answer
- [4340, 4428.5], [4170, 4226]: 1.20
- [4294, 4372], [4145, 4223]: 1.08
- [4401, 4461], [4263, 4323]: 1.29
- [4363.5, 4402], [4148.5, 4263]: 1.23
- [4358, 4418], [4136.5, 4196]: 1.19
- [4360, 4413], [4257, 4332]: 1.23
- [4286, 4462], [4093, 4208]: 1.16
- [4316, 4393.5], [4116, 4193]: 1.16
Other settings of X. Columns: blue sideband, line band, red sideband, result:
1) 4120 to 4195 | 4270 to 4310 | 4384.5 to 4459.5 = 9.2 Angstrom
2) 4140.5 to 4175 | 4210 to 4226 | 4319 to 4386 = 0.9 Angstrom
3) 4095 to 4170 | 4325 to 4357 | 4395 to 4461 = 1.8 Angstrom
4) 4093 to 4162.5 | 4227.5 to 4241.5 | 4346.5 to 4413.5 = 3.1 Angstrom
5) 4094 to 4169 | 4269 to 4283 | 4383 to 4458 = 2.5 Angstrom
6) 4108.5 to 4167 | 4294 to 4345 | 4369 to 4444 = 6.0 Angstrom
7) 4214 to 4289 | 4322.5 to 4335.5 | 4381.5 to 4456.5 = -0.4 Angstrom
